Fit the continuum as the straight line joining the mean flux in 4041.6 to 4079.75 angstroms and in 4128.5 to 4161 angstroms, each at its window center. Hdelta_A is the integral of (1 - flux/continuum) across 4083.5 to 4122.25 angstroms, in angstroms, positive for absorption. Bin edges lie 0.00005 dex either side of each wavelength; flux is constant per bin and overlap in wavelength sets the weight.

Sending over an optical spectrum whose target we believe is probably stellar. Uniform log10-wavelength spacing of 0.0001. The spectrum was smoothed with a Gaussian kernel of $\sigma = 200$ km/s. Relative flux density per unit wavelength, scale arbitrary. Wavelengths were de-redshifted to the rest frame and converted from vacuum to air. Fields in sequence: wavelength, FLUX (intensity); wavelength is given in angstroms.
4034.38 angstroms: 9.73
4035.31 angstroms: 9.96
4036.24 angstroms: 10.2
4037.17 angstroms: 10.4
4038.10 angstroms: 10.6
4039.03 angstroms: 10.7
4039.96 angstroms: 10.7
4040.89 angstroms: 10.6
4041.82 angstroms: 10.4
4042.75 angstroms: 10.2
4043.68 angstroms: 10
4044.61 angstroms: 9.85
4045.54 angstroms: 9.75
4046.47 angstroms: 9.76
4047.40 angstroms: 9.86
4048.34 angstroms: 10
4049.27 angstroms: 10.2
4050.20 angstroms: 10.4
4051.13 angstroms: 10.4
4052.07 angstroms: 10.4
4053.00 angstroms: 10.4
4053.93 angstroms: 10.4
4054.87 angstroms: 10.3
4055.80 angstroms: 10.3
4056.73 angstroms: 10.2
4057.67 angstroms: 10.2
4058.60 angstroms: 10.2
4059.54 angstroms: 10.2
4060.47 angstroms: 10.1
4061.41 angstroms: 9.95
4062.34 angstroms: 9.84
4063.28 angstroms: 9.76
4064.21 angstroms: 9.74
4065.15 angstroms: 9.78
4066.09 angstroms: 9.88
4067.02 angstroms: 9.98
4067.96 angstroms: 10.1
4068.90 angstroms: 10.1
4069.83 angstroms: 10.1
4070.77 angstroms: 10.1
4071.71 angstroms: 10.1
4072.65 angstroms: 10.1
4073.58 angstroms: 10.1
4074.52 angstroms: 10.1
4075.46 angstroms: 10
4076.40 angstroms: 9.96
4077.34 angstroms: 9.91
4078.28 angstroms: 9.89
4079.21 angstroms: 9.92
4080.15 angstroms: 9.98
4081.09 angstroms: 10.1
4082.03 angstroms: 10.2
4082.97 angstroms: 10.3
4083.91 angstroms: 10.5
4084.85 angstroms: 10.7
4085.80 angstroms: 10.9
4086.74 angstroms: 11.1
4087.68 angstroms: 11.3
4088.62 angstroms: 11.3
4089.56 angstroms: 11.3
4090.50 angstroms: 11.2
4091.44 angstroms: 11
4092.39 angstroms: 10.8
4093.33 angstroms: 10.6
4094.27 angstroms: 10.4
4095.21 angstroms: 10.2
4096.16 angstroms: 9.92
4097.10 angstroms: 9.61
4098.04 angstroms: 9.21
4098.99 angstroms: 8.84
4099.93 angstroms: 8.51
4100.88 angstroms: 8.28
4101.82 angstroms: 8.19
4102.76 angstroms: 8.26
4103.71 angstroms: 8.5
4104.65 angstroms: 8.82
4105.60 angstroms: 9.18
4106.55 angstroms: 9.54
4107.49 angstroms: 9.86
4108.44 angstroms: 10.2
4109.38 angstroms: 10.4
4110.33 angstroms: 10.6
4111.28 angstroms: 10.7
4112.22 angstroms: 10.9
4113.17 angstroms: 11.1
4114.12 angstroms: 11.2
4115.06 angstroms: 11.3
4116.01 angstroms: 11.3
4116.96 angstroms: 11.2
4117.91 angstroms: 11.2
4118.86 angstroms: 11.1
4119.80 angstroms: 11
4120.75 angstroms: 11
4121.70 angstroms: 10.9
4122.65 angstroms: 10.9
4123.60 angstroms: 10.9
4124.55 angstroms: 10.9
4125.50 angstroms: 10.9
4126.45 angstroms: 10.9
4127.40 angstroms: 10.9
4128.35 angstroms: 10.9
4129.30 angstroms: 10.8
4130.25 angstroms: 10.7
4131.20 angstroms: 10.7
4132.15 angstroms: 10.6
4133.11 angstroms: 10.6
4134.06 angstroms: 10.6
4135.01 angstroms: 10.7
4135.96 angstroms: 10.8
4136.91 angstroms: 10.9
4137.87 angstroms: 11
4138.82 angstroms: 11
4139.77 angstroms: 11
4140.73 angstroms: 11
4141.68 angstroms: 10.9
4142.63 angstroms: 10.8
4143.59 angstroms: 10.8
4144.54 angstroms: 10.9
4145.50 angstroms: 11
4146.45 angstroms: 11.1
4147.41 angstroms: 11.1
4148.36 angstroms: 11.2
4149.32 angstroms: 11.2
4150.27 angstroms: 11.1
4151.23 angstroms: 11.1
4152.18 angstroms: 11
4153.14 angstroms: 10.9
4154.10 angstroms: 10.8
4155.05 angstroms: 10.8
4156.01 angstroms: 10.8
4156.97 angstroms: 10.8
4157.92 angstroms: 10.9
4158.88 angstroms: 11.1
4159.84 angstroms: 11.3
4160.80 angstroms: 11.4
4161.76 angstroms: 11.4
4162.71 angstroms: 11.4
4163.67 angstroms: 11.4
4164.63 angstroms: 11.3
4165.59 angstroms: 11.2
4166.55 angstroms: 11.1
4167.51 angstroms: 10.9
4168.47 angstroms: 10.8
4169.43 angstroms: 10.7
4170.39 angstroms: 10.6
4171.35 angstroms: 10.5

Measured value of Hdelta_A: 0.7 angstroms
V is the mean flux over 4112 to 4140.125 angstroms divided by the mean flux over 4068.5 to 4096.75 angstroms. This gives 1.05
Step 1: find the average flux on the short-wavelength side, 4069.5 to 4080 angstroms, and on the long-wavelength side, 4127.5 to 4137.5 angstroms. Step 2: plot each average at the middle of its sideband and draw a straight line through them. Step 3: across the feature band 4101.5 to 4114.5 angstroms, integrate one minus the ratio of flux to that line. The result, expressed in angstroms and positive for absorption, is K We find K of 0.8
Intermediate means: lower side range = 10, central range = 9.83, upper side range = 10.7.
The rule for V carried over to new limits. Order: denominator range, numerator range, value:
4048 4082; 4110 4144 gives 1.08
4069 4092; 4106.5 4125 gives 1.04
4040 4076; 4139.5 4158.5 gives 1.08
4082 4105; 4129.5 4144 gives 1.08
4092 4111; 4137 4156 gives 1.15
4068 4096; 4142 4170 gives 1.06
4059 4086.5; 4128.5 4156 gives 1.08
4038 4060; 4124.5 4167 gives 1.07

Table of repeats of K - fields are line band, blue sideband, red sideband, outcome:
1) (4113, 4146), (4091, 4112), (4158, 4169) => -1.9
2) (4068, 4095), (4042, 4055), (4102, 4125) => -0.4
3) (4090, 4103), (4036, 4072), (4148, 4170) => 1.1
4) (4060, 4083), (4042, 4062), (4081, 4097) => 1.0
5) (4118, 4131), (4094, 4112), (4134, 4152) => -0.8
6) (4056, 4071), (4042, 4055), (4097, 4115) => 0.0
